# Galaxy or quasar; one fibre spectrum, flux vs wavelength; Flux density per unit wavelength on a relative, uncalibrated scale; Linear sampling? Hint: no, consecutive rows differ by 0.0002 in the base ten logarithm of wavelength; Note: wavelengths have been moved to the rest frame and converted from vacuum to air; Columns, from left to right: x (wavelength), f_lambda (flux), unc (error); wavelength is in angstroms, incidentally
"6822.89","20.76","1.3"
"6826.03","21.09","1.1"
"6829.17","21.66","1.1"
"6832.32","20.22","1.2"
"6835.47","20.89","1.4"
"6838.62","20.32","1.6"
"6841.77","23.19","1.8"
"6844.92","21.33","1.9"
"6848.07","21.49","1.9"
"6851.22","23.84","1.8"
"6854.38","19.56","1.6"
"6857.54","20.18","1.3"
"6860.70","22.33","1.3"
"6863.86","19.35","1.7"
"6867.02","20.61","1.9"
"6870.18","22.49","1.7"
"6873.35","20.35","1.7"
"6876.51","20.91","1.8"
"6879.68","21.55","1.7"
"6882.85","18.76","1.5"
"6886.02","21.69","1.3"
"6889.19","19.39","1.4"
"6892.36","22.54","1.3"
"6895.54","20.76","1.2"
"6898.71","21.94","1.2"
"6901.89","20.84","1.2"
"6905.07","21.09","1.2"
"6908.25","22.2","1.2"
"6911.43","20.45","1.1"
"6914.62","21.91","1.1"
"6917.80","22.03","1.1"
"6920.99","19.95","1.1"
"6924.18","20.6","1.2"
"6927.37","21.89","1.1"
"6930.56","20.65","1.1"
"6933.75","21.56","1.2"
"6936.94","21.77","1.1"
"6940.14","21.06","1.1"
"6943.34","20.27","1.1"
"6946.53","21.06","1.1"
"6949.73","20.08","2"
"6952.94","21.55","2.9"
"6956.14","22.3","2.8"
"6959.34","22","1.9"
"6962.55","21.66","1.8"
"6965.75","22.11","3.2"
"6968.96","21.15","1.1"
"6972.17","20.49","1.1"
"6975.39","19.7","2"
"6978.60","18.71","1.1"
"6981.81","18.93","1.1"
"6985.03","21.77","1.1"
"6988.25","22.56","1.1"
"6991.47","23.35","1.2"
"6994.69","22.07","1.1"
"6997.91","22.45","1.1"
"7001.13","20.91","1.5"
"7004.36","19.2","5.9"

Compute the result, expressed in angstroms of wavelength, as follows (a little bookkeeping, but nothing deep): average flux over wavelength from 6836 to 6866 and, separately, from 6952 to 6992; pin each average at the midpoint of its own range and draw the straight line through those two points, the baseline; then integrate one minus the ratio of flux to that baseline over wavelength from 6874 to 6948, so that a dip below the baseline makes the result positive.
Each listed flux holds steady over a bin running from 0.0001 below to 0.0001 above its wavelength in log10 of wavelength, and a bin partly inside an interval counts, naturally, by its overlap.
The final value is 0.5 angstroms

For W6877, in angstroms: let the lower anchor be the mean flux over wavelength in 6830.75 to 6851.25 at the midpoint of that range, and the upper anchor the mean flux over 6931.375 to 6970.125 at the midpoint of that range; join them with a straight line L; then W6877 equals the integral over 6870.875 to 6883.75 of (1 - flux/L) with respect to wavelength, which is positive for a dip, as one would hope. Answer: 0.5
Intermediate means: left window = 21.4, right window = 21.4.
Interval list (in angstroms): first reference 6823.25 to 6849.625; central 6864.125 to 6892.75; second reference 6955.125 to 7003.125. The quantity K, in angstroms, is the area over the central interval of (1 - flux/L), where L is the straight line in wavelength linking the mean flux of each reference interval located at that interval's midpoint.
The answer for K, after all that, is 0.7 angstroms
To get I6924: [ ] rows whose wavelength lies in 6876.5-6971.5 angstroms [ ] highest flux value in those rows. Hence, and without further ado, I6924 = 22.54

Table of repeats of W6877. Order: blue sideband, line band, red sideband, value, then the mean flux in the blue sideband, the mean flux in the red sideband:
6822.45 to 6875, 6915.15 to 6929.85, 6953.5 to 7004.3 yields 0.1 angstroms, 21.2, 21.3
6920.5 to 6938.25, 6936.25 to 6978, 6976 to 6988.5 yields -0.9 angstroms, 21.1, 20.2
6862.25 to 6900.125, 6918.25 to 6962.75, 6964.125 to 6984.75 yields -1.5 angstroms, 20.9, 20.3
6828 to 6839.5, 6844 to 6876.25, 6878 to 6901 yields -0.5 angstroms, 20.8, 20.9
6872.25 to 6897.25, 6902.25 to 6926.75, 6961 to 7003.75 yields -0.3 angstroms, 20.8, 21.2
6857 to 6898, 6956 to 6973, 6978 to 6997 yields -0.2 angstroms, 20.9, 21.4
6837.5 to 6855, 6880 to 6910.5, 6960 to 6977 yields 0.6 angstroms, 21.8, 21.1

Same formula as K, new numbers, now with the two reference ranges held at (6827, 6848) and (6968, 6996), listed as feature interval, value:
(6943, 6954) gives 0.1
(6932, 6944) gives -0.1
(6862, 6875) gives 0.3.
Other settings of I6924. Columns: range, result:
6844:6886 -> 23.84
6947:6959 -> 22.3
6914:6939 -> 22.03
